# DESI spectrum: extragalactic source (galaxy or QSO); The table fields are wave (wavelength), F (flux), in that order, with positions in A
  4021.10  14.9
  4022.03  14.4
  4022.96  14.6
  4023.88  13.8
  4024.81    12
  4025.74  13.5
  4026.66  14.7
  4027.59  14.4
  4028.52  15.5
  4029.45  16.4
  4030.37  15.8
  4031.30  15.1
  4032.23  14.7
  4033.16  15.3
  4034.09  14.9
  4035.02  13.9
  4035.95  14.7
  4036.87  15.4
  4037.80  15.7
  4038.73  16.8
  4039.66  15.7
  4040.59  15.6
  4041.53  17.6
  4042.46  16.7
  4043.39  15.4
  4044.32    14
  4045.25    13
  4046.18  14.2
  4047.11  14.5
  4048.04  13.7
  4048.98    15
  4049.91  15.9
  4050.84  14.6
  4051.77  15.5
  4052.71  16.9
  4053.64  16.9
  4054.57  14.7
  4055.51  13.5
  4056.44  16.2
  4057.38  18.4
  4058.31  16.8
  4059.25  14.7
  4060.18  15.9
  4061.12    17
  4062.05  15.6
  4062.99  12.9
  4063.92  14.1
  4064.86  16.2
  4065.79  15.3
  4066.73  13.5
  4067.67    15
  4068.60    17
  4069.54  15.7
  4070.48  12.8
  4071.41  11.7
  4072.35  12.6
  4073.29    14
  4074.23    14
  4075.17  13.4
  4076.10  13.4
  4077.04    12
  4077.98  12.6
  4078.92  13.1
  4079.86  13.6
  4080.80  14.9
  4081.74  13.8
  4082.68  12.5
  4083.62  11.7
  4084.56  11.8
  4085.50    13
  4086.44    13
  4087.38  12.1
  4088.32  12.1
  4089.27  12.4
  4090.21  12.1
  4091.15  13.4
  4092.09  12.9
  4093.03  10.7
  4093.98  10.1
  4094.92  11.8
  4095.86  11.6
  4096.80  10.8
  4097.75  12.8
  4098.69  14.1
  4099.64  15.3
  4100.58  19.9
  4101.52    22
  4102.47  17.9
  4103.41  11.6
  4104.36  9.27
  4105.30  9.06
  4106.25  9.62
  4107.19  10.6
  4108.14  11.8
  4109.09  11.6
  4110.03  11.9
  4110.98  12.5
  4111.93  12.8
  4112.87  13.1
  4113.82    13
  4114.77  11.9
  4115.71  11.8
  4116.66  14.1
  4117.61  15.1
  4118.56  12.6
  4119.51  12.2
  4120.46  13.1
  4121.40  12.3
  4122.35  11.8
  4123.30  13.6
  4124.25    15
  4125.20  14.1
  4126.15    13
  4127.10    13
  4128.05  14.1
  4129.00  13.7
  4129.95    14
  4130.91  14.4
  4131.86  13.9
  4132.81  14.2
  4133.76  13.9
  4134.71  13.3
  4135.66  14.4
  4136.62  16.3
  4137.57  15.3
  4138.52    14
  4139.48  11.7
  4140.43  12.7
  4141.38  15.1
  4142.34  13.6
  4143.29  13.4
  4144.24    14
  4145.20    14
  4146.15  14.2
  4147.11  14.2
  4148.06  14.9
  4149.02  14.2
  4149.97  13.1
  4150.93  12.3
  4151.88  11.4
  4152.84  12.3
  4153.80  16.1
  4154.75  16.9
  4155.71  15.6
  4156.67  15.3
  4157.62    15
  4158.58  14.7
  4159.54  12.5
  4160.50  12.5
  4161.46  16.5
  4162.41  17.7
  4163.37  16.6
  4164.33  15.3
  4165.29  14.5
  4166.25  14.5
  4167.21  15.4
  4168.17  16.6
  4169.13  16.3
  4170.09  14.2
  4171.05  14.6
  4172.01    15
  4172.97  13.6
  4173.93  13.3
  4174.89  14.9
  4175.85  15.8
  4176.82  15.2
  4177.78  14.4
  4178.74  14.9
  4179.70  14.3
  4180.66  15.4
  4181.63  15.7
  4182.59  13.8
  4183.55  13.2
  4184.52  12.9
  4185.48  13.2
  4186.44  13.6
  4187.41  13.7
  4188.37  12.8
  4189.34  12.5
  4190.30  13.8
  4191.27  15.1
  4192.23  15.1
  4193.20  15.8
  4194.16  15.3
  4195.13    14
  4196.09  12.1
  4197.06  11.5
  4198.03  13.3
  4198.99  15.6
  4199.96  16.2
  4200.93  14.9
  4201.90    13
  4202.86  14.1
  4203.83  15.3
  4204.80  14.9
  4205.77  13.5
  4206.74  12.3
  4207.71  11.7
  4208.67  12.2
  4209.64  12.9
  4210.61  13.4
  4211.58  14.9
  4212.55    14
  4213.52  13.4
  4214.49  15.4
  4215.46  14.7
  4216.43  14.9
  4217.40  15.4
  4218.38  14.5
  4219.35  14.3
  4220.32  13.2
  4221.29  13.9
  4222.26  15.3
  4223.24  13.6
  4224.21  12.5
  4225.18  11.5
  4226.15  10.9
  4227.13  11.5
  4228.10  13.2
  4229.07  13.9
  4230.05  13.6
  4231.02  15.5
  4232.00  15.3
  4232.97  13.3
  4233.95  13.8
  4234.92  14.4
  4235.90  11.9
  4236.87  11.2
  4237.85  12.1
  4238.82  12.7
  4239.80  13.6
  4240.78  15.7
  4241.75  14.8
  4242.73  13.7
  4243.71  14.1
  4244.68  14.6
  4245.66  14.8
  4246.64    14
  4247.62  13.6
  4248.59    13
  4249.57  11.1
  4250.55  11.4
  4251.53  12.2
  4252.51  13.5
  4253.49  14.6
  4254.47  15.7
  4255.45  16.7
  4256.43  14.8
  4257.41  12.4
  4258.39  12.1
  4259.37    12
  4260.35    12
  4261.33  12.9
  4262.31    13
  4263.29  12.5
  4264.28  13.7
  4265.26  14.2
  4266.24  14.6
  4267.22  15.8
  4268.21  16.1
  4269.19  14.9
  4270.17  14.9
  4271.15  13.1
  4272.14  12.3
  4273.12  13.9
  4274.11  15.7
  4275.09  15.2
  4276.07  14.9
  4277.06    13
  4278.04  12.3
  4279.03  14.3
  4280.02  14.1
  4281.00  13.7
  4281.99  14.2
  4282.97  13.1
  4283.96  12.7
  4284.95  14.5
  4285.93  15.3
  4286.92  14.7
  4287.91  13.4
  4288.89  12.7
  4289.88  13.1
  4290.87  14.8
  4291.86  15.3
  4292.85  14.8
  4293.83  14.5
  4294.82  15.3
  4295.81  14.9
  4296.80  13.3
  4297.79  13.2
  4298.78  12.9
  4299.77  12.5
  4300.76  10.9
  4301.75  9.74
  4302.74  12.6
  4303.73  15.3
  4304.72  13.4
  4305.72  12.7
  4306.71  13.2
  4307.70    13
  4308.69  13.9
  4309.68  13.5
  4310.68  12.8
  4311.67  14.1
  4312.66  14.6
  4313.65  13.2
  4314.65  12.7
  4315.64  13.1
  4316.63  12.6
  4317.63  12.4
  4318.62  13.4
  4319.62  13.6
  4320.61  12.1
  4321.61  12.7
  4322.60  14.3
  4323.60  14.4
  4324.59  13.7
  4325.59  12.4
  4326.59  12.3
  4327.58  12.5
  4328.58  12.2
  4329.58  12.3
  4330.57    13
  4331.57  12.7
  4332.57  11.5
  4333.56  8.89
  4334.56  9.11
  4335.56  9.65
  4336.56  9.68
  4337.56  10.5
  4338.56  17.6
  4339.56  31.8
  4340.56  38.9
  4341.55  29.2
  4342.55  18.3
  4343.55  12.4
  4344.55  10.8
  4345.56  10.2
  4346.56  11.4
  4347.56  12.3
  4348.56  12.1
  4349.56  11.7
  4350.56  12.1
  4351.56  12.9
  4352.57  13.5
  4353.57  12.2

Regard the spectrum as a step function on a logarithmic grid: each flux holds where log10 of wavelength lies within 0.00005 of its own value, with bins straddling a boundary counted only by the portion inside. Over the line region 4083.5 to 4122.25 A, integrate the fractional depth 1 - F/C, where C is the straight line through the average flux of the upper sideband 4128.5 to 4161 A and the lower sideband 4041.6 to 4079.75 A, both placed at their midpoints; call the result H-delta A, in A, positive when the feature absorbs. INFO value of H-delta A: 4.5 A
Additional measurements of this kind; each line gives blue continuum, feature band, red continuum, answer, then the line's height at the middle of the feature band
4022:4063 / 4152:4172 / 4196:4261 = -1.27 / 14.2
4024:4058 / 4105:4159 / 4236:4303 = 4.16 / 14.6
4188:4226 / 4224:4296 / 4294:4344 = 1.36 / 14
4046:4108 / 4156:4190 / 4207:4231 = -2.30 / 13.7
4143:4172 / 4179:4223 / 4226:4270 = 0.38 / 14.1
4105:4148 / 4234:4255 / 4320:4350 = 0.60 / 13.9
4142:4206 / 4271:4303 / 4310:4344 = 1.84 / 14.5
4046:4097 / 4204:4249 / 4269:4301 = 0.80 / 13.9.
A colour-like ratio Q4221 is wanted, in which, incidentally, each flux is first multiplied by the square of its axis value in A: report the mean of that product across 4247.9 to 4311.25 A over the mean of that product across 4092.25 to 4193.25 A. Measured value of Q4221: 1.1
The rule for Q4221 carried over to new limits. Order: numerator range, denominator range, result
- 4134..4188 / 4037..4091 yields 1.05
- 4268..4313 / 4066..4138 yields 1.14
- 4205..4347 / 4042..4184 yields 1.07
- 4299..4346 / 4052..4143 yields 1.14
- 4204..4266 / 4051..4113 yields 1.07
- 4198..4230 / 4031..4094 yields 1.03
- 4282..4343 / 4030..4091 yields 1.10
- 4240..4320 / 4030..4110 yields 1.07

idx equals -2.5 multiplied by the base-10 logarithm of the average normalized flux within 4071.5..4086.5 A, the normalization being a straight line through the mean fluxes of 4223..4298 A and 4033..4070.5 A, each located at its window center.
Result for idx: 0.159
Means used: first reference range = 15.3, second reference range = 13.7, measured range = 13.1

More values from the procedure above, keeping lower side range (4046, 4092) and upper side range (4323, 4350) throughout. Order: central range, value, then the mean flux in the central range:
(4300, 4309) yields 0.140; 12.7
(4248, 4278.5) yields 0.056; 13.7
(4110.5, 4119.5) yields 0.104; 12.9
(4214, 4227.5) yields 0.052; 13.7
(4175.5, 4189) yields 0.012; 14.2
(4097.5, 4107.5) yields 0.024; 13.9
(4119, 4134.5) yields 0.058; 13.5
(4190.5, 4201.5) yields -0.006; 14.4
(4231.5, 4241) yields 0.083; 13.3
